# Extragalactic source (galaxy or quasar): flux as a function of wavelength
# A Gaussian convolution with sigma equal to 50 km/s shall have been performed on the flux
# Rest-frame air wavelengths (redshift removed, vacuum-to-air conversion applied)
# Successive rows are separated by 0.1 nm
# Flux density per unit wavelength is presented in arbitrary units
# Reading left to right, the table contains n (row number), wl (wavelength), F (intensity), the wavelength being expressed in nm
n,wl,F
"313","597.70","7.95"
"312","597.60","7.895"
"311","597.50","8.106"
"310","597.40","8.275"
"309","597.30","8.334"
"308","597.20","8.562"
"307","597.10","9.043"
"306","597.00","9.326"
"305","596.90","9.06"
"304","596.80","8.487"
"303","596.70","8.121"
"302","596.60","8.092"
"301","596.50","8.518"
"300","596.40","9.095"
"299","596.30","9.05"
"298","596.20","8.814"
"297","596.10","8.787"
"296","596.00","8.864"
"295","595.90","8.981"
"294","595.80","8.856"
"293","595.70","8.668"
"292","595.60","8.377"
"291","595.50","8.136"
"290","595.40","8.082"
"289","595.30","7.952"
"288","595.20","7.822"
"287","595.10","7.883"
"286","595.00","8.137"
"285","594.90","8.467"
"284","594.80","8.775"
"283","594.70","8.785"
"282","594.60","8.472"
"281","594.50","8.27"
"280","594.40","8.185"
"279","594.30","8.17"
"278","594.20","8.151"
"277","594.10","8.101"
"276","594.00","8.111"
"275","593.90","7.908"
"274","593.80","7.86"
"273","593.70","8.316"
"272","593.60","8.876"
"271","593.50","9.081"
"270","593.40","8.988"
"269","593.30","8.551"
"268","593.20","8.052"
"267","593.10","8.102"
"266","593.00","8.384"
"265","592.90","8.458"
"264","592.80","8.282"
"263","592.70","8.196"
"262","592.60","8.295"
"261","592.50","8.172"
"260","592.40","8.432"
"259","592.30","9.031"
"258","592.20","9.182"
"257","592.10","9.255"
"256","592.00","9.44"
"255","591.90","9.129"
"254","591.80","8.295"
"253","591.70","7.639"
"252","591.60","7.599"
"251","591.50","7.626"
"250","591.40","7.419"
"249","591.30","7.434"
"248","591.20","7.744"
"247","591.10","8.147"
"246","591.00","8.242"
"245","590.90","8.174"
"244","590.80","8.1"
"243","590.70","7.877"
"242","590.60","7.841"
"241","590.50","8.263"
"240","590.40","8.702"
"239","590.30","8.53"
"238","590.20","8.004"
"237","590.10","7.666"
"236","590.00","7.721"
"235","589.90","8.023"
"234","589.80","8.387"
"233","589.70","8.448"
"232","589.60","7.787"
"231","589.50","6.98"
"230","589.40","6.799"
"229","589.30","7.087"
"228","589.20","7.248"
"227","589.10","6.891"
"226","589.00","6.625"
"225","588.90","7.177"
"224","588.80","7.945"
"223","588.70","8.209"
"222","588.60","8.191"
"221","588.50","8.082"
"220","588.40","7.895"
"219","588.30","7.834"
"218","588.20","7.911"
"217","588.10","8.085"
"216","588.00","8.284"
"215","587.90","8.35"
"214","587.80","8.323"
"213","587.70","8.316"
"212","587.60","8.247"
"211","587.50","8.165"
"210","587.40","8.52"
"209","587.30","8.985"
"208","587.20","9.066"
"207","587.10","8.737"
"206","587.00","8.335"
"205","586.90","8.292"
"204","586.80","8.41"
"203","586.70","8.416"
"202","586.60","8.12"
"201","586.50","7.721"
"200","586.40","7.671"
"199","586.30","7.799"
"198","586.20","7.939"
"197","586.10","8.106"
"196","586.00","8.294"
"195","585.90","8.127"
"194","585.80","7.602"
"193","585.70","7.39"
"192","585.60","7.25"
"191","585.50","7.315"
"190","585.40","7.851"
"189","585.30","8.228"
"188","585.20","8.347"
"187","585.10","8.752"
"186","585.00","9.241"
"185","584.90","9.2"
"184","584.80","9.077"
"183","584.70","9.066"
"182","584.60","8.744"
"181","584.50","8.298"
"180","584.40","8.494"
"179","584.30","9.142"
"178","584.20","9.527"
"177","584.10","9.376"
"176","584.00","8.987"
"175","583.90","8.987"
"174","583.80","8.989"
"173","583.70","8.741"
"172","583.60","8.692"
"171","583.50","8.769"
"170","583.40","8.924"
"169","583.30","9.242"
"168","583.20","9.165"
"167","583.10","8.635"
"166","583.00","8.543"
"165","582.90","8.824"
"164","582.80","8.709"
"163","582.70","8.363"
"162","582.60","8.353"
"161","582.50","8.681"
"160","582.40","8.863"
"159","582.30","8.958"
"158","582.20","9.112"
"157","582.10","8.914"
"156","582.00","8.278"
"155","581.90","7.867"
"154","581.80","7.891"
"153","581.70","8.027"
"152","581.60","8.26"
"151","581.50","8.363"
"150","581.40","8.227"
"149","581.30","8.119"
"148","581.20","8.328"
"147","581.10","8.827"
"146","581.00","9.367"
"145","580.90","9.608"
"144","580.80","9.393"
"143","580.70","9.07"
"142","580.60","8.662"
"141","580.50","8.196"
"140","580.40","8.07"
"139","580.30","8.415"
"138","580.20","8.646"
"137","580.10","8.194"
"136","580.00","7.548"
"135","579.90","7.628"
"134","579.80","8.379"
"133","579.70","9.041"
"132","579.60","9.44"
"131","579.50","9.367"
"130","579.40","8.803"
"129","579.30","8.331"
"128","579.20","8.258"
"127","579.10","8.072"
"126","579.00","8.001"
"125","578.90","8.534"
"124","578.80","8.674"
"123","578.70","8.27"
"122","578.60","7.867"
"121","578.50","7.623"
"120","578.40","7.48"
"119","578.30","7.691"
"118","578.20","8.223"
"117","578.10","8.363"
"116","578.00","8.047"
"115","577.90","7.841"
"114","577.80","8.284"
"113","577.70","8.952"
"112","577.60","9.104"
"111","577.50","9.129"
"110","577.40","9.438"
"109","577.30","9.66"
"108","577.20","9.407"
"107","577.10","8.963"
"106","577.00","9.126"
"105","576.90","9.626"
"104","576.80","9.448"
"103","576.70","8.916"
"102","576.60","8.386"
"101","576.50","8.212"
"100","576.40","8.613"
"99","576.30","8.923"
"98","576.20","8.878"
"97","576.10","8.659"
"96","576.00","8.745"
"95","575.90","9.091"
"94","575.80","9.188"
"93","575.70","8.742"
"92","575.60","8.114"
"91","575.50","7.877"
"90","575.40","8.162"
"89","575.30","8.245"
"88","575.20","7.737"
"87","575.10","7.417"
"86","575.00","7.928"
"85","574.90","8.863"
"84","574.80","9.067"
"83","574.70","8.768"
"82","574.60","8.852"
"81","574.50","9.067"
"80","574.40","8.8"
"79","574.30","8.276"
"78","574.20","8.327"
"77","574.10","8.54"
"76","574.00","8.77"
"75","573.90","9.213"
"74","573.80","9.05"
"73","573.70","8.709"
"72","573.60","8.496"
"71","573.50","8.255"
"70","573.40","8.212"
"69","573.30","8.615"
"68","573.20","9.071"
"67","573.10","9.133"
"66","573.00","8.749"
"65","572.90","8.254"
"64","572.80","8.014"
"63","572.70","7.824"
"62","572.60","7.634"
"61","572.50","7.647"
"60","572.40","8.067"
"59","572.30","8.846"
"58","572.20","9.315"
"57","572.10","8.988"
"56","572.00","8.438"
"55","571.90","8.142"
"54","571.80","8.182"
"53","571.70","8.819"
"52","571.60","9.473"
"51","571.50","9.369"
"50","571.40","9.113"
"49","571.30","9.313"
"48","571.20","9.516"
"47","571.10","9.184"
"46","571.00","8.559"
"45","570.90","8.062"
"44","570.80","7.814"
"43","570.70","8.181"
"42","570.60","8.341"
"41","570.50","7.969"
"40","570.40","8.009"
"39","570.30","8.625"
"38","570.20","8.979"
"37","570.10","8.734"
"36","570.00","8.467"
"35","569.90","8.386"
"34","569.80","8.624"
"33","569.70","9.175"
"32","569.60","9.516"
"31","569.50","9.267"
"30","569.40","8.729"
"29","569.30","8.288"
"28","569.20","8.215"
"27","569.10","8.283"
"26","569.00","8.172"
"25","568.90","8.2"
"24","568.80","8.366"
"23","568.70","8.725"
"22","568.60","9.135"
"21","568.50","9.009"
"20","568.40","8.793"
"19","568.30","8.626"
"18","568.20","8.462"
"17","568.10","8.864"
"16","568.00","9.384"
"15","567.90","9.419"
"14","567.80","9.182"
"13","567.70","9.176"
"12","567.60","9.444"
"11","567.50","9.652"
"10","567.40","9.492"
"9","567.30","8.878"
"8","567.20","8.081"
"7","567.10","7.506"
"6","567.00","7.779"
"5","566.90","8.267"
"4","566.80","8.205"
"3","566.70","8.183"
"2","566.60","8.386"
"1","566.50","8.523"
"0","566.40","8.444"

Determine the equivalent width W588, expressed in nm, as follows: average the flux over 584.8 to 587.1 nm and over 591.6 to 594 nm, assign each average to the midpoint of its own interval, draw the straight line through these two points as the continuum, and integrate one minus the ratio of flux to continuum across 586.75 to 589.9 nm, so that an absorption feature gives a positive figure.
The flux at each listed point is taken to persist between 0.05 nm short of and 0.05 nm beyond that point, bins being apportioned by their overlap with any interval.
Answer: 0.10 nm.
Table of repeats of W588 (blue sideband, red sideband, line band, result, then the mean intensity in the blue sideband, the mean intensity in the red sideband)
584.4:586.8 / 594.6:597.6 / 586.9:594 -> 0.18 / 8.21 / 8.52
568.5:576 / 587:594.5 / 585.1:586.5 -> 0.07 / 8.58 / 8.14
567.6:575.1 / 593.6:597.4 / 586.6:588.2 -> 0.02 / 8.65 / 8.45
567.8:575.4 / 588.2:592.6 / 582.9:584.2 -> -0.12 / 8.61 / 7.99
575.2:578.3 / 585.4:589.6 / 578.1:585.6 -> -0.21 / 8.71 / 7.92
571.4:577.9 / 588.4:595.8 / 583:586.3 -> -0.08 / 8.67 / 8.13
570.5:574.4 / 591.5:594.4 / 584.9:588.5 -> 0.12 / 8.59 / 8.41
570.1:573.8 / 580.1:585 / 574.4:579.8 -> 0.03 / 8.56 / 8.73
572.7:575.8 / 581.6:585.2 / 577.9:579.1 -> 0.08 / 8.51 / 8.77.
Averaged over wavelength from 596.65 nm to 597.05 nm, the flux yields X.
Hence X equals 8.75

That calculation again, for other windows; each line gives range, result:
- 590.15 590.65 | 8.27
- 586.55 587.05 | 8.31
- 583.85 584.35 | 9.2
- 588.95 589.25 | 6.92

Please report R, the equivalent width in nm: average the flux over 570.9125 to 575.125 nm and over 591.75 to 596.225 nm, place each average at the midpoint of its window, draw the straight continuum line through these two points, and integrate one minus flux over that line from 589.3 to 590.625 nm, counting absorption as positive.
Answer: 0.09 nm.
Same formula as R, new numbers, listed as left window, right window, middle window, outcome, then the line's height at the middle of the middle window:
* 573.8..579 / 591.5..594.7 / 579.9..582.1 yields 0.03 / 8.54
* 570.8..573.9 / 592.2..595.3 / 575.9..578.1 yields -0.08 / 8.57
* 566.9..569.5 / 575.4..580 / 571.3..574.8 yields 0.01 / 8.65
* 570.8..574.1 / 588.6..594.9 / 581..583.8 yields -0.08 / 8.38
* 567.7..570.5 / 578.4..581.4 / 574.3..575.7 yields 0.03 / 8.59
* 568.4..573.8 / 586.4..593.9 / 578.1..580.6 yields 0.03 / 8.4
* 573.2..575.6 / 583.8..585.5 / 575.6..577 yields -0.05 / 8.55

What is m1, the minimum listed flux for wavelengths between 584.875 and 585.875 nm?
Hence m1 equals 7.25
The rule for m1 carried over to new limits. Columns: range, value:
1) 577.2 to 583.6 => 7.48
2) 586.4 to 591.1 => 6.625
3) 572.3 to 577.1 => 7.417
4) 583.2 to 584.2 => 8.692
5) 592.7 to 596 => 7.822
